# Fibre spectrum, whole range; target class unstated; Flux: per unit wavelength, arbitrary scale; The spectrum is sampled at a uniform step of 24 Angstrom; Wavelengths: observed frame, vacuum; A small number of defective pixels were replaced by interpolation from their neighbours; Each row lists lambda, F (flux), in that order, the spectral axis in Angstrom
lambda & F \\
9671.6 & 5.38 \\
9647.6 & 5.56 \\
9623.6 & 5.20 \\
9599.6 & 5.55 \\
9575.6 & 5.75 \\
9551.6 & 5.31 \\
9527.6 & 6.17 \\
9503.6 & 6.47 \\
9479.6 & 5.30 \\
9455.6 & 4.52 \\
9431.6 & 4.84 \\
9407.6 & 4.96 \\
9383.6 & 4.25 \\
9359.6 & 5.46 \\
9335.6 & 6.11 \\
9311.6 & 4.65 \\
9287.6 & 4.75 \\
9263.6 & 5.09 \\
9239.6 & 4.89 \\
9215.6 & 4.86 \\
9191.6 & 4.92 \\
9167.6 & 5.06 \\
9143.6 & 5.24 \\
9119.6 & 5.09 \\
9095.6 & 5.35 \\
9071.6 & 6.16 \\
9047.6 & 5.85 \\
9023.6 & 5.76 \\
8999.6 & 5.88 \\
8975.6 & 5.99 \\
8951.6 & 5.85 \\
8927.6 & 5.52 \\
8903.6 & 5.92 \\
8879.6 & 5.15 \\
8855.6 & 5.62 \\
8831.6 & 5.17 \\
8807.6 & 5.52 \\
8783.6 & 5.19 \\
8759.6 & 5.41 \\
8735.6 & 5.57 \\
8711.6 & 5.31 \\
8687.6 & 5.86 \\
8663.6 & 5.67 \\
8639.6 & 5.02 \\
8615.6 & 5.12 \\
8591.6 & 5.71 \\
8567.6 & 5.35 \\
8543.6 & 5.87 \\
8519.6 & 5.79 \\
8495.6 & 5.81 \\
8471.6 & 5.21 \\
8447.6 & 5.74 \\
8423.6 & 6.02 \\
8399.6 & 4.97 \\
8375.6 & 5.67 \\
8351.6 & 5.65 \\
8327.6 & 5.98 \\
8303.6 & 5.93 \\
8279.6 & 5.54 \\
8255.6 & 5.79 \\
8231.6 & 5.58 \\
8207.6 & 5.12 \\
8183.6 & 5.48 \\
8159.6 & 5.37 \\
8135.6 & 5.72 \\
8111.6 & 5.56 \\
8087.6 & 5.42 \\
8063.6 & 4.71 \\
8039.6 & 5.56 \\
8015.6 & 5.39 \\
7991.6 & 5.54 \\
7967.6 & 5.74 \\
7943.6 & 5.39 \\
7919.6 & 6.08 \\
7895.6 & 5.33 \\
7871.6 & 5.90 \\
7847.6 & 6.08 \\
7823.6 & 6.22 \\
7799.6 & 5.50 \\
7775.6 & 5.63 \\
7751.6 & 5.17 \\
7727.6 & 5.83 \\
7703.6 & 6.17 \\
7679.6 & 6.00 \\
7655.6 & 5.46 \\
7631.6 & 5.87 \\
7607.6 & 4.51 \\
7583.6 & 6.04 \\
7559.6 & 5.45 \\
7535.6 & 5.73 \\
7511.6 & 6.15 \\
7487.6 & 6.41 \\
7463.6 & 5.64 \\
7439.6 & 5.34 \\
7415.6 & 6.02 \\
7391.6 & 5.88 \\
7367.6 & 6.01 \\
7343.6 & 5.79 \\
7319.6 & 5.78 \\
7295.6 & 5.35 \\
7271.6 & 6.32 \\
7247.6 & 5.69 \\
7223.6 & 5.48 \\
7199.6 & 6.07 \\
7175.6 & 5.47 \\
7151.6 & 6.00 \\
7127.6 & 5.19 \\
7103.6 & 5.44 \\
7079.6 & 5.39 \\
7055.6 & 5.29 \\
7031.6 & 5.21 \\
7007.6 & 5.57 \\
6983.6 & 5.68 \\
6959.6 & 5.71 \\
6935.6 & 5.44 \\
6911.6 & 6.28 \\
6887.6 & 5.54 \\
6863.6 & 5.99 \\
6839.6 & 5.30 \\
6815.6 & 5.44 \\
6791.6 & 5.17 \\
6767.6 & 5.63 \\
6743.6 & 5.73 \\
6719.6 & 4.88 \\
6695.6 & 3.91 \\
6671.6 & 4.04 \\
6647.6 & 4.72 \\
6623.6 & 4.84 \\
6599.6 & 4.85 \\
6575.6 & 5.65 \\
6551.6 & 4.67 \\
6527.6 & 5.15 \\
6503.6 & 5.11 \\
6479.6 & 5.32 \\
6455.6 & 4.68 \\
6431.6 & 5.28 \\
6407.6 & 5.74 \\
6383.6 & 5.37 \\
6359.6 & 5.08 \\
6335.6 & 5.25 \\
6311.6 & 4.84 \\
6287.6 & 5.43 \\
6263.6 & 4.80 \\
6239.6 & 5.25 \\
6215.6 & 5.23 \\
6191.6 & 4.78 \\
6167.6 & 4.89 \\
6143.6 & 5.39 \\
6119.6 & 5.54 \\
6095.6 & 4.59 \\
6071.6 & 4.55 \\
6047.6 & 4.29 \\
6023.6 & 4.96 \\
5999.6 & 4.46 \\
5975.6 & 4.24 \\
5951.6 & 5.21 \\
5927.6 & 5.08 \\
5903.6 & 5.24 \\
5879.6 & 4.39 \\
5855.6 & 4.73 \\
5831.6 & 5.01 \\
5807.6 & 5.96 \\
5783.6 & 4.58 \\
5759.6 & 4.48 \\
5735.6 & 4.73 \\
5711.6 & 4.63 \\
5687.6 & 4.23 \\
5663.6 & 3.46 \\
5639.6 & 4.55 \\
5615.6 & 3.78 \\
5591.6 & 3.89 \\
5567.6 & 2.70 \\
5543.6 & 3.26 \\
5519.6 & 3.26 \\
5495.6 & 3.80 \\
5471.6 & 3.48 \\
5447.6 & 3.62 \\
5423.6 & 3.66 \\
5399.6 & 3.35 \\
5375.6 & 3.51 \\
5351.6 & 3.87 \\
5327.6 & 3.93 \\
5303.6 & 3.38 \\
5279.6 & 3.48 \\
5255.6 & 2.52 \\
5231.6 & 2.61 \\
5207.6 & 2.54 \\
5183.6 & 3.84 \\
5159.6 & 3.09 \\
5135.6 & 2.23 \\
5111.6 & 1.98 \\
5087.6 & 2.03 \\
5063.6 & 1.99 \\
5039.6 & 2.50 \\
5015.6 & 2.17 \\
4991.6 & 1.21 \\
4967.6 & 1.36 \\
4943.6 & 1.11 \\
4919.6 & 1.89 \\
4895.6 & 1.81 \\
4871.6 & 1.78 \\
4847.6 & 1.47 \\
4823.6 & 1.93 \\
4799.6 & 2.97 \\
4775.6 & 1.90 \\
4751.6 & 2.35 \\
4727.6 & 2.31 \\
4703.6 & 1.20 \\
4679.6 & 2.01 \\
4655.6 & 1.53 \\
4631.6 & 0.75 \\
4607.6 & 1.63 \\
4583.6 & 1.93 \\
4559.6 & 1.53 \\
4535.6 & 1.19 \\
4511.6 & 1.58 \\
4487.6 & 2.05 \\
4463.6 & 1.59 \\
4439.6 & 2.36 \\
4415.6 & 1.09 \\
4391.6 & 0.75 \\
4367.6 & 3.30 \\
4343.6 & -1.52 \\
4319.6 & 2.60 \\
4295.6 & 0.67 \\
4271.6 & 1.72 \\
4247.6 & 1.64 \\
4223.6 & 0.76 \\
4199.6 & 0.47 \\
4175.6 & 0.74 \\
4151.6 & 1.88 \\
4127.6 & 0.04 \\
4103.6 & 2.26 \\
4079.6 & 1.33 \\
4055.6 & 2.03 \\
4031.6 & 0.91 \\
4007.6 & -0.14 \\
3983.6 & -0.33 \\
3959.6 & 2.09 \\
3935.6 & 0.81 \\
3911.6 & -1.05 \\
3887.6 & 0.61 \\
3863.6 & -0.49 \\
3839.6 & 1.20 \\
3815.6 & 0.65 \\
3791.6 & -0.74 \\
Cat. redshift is 0.29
